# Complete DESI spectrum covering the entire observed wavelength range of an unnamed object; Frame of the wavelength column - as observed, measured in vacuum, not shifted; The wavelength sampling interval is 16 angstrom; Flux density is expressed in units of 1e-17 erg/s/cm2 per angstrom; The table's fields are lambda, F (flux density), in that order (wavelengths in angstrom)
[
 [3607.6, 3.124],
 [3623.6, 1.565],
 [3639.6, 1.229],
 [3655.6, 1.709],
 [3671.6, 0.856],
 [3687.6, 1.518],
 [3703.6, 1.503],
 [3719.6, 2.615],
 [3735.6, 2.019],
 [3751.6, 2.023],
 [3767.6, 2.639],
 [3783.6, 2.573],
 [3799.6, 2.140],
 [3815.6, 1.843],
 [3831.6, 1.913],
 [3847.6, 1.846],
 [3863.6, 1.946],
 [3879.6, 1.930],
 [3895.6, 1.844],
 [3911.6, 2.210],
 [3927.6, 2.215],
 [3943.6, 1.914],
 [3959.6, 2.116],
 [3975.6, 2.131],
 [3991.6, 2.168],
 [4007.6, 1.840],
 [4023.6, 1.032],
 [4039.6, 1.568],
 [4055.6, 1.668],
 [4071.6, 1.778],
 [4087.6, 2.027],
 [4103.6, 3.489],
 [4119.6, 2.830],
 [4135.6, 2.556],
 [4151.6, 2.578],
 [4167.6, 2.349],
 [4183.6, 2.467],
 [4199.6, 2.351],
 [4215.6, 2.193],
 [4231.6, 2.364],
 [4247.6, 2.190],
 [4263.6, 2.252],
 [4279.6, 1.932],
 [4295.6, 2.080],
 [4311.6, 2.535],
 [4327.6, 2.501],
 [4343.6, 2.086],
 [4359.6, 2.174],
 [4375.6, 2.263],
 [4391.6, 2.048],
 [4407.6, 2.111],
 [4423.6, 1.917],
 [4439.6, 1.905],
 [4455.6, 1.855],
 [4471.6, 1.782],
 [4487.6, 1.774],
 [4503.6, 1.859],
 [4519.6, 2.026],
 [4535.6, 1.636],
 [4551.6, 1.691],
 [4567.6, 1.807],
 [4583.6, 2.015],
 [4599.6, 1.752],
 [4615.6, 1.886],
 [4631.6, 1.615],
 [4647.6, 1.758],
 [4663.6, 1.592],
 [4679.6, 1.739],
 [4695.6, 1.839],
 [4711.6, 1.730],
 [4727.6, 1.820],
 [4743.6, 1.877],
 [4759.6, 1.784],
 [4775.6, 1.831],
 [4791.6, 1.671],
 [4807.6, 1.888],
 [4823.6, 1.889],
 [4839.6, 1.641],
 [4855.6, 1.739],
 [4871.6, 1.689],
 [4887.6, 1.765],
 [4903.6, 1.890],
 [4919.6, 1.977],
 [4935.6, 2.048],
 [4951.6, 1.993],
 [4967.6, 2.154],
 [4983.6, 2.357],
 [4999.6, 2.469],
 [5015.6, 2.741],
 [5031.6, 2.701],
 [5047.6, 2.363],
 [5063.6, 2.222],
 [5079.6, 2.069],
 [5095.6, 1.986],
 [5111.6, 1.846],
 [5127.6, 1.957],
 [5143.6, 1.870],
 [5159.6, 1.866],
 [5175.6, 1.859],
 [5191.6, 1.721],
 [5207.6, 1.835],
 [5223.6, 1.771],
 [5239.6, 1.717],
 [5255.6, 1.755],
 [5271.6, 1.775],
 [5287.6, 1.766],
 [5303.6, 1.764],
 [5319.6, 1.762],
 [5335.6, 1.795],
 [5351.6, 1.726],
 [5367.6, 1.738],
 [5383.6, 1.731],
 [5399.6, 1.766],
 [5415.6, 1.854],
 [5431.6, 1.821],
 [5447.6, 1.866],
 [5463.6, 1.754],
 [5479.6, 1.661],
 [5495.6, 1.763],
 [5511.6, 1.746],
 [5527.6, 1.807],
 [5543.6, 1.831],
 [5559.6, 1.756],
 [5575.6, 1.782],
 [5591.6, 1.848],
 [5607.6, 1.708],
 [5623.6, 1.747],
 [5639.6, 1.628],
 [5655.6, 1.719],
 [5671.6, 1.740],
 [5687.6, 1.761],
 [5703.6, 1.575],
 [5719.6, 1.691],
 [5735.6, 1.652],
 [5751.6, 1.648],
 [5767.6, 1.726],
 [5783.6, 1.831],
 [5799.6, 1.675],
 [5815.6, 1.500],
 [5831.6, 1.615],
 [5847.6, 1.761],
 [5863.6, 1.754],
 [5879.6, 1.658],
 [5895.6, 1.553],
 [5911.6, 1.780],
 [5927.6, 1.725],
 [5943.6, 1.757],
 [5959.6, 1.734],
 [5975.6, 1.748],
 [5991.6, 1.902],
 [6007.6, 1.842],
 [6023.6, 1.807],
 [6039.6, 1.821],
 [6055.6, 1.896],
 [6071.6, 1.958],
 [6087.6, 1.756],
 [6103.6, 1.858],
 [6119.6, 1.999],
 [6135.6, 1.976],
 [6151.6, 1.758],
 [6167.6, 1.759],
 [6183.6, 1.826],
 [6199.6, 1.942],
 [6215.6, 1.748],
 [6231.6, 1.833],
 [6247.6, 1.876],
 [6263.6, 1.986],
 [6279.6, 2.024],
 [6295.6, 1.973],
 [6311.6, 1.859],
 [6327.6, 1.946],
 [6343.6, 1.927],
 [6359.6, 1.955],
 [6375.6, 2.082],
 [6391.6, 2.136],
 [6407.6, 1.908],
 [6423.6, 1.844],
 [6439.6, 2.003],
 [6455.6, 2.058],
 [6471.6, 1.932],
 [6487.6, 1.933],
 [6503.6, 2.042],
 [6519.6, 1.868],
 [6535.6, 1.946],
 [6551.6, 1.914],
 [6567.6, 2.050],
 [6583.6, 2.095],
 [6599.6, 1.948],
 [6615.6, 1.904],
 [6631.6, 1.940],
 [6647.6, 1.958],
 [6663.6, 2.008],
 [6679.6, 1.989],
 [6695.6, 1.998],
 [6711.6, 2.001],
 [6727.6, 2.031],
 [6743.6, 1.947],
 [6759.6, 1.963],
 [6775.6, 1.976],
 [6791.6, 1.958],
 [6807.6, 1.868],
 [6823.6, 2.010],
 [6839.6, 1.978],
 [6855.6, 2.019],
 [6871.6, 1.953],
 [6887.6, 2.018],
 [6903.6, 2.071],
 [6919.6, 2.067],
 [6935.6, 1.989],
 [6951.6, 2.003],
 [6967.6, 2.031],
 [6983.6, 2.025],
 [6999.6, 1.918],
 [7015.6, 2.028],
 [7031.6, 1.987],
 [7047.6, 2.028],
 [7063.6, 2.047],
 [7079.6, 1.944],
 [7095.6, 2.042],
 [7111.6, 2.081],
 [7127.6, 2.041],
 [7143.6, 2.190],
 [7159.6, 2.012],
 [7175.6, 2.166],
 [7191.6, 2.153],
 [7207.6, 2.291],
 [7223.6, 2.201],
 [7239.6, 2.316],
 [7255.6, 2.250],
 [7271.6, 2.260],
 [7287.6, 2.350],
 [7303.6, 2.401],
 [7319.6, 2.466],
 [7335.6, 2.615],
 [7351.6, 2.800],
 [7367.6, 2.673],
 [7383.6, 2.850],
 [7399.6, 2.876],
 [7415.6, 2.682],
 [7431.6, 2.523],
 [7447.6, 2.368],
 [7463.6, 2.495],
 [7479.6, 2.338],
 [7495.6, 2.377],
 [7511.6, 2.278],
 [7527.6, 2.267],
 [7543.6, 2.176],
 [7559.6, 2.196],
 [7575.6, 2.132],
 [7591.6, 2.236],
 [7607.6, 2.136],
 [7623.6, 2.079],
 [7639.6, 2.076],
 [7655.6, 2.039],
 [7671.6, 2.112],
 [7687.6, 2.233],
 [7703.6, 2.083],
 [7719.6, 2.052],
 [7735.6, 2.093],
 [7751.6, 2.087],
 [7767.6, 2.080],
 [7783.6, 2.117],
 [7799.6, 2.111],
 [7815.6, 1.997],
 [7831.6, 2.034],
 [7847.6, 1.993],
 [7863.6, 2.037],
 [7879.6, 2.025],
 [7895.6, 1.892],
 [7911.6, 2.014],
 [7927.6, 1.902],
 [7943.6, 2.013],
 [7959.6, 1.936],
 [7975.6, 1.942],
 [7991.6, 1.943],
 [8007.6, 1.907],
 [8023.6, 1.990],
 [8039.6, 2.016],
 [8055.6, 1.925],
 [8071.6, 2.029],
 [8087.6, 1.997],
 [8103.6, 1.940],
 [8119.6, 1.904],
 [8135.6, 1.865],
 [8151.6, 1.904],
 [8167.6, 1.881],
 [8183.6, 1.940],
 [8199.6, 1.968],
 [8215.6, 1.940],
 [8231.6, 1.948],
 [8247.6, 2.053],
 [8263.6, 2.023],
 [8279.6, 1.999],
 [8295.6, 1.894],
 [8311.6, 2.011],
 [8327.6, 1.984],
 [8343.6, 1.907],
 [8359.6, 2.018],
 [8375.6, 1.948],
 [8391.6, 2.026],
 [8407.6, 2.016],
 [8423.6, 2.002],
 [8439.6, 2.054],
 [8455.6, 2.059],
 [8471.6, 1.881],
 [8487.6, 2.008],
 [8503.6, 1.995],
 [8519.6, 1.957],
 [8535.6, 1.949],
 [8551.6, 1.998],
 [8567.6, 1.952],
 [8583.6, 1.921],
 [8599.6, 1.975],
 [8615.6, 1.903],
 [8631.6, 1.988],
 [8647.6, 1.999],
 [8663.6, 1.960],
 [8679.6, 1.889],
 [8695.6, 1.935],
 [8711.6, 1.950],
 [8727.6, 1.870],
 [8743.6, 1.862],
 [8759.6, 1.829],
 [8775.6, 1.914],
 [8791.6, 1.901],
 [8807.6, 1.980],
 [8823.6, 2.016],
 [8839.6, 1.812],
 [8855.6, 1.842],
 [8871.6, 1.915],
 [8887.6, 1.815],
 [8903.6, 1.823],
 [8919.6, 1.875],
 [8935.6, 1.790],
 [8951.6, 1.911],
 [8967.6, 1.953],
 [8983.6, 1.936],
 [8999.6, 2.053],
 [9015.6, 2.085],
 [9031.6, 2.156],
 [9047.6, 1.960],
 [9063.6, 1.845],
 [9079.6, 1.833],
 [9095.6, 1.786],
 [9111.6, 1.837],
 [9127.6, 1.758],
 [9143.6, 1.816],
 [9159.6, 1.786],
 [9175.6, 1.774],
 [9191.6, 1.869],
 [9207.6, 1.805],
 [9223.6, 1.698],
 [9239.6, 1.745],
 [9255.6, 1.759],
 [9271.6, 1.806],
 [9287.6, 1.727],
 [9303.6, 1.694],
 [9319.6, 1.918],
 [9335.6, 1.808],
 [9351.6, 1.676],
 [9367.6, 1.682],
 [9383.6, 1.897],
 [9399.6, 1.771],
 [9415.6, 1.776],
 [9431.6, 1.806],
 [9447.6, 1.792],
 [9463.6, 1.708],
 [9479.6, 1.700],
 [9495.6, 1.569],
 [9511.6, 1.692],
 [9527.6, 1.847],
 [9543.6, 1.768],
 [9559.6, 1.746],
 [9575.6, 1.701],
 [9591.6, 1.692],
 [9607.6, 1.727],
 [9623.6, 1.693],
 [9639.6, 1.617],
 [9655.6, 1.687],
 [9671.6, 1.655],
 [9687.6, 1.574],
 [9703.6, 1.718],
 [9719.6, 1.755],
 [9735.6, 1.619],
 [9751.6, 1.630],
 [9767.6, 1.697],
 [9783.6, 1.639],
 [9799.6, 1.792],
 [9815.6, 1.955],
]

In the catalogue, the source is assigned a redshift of 0.57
